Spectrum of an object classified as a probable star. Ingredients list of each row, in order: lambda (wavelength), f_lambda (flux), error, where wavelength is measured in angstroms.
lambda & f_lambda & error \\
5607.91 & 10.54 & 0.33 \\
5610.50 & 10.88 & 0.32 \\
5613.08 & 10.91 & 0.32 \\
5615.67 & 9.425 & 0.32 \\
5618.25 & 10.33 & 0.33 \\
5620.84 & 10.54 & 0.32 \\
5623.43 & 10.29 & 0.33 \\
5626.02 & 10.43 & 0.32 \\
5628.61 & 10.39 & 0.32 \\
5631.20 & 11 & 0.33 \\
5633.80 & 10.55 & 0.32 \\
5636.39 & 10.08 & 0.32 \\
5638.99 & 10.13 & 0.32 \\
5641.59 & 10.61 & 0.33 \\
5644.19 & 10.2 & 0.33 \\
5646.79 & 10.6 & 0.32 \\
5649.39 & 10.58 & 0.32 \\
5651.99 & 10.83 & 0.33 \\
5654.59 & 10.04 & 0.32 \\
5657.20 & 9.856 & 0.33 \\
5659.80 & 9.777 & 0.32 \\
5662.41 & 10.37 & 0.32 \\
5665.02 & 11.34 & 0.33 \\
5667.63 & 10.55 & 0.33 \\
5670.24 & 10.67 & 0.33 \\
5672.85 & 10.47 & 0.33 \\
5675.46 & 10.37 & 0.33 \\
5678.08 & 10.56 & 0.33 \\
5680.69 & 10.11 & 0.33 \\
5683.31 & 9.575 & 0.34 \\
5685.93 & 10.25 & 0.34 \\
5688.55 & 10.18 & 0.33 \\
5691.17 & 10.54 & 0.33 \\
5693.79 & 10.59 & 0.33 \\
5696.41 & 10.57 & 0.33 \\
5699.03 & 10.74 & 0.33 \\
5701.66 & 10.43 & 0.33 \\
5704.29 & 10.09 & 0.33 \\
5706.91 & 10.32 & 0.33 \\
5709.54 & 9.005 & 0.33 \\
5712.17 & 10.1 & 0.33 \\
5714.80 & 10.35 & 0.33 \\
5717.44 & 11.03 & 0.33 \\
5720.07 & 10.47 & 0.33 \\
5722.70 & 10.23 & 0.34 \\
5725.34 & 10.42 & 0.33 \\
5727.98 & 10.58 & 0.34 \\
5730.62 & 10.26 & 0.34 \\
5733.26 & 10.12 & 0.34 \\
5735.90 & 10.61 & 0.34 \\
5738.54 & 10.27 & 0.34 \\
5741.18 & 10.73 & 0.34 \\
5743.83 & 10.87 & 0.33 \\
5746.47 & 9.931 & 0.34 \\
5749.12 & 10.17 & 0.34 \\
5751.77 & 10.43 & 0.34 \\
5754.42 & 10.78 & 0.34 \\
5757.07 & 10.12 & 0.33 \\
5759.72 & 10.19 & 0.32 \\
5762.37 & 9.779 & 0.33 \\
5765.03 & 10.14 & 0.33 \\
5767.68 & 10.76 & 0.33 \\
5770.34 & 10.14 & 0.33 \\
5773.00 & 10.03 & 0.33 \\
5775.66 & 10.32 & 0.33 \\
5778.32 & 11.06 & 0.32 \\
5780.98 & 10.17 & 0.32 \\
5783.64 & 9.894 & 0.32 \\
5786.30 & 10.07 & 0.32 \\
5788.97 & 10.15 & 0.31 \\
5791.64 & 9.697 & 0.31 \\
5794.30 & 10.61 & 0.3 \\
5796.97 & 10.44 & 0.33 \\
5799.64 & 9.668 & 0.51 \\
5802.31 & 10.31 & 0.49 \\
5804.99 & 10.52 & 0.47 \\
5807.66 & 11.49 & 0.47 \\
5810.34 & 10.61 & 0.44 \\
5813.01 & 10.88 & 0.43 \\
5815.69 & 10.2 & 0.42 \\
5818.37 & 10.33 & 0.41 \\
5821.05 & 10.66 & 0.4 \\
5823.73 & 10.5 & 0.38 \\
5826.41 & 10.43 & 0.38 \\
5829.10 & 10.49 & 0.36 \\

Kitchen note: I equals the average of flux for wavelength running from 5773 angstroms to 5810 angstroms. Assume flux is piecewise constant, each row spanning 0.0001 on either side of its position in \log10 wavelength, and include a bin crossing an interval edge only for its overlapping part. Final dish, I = 10.3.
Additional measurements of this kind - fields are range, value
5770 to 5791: 10.2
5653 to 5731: 10.3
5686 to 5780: 10.4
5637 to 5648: 10.4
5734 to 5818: 10.4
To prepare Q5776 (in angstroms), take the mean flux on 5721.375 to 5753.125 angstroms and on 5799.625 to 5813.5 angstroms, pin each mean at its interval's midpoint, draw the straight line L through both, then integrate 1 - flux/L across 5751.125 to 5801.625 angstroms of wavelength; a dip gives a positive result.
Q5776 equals 1.4 angstroms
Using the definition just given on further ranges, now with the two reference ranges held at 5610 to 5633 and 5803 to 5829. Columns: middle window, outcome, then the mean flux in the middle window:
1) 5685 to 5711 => 0.6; 10.3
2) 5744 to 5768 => 0.7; 10.3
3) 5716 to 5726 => 0.0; 10.5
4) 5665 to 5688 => 0.3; 10.4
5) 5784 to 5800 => 0.7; 10.1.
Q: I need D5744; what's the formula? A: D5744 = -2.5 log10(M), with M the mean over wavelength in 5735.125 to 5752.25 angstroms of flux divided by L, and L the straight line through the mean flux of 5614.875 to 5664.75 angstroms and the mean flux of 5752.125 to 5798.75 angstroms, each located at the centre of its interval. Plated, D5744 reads -0.02 mag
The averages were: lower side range 10.3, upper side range 10.3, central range 10.4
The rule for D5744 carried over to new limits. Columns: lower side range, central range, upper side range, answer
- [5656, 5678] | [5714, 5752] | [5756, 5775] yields -0.018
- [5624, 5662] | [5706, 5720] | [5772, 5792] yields 0.010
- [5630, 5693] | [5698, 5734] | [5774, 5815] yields 0.010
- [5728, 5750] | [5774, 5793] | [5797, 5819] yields 0.028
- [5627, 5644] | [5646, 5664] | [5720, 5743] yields 0.014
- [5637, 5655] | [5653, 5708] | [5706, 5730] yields 0.000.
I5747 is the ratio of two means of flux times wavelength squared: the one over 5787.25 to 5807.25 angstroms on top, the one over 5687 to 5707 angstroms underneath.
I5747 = 1.0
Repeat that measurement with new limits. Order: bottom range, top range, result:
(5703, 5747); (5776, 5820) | 1.03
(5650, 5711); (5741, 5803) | 1.03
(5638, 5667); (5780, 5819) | 1.05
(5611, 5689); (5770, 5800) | 1.03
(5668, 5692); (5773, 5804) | 1.03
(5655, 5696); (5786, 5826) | 1.05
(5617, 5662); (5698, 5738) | 1.02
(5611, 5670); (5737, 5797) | 1.03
